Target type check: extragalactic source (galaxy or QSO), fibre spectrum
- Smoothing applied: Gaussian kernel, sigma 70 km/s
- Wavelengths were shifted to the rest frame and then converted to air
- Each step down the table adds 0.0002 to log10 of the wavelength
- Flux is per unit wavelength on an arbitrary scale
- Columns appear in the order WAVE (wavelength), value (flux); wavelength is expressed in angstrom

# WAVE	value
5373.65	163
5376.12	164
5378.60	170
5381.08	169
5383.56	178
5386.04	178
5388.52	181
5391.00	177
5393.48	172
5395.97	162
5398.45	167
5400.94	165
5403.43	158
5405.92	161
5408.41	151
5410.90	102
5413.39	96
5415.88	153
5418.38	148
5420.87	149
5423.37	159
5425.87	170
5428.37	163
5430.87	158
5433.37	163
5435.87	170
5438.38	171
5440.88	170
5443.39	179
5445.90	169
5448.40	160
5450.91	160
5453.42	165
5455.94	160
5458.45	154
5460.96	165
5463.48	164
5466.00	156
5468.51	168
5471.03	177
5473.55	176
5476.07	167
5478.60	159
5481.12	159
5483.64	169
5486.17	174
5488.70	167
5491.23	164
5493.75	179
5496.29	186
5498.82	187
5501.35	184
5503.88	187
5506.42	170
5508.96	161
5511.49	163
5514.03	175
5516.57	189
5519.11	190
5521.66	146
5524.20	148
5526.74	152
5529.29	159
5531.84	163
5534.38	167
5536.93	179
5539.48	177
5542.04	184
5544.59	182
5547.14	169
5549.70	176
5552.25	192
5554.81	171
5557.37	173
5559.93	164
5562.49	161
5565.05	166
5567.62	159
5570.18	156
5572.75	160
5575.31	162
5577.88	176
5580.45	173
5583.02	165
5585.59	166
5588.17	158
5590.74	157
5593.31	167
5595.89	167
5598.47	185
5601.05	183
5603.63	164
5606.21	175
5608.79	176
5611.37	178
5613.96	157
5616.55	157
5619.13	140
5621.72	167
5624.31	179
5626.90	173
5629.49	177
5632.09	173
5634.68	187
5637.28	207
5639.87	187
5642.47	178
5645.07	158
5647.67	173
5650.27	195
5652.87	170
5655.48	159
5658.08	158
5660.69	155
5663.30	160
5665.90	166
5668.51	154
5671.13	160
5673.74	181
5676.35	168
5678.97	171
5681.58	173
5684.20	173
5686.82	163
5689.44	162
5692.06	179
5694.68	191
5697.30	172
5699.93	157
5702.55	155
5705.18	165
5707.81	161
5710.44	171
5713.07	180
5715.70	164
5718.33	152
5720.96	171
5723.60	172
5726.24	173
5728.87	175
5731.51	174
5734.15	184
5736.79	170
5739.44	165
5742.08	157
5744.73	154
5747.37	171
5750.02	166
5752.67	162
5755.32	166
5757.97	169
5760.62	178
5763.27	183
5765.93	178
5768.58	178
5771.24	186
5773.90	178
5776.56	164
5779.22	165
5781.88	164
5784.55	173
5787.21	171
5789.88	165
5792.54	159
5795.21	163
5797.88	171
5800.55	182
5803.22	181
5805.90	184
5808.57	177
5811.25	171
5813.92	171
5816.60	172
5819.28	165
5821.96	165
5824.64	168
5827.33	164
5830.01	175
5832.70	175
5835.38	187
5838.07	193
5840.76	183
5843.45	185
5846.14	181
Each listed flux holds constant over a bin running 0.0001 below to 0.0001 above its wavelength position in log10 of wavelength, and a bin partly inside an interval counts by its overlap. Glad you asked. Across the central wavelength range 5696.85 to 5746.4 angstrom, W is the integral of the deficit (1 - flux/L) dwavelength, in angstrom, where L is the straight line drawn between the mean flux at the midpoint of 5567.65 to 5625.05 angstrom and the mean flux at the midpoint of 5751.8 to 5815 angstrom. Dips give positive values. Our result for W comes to 1.1 angstrom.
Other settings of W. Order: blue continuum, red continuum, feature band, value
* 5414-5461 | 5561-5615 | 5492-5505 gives -1.59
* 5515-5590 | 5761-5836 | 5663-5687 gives 0.43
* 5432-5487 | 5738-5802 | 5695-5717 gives 0.27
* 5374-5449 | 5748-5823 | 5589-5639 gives -1.56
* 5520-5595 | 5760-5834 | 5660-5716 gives 0.72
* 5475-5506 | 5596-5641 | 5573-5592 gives 0.98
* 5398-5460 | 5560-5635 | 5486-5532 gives -2.57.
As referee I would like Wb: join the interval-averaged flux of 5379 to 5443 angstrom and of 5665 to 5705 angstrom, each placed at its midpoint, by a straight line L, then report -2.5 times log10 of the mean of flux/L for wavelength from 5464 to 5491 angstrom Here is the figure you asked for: -0.03 mag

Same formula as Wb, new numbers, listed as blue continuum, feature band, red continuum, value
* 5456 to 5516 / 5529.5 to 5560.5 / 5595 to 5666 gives -0.02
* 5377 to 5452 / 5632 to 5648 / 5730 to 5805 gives -0.09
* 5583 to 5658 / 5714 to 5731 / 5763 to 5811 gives 0.03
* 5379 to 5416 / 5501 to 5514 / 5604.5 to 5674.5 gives -0.06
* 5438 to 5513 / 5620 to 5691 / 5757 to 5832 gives 0.00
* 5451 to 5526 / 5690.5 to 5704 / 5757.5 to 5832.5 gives 0.00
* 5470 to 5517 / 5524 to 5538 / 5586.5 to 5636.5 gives 0.06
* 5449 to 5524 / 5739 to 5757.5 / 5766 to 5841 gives 0.06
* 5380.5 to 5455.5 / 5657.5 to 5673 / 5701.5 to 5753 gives 0.04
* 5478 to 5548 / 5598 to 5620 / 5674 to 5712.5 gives 0.01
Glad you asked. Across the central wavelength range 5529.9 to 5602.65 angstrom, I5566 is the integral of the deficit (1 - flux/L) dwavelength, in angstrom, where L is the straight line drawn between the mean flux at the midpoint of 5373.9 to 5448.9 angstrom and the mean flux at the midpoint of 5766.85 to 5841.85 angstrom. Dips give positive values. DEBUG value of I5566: -1.71 angstrom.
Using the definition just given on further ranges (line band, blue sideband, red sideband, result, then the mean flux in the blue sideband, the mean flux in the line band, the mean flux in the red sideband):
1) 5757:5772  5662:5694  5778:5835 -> -0.8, 168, 179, 171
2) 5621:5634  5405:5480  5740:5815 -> -0.7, 159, 175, 171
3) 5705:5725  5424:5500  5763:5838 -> 0.5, 168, 167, 173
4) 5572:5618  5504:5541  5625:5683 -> 0.5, 168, 168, 172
